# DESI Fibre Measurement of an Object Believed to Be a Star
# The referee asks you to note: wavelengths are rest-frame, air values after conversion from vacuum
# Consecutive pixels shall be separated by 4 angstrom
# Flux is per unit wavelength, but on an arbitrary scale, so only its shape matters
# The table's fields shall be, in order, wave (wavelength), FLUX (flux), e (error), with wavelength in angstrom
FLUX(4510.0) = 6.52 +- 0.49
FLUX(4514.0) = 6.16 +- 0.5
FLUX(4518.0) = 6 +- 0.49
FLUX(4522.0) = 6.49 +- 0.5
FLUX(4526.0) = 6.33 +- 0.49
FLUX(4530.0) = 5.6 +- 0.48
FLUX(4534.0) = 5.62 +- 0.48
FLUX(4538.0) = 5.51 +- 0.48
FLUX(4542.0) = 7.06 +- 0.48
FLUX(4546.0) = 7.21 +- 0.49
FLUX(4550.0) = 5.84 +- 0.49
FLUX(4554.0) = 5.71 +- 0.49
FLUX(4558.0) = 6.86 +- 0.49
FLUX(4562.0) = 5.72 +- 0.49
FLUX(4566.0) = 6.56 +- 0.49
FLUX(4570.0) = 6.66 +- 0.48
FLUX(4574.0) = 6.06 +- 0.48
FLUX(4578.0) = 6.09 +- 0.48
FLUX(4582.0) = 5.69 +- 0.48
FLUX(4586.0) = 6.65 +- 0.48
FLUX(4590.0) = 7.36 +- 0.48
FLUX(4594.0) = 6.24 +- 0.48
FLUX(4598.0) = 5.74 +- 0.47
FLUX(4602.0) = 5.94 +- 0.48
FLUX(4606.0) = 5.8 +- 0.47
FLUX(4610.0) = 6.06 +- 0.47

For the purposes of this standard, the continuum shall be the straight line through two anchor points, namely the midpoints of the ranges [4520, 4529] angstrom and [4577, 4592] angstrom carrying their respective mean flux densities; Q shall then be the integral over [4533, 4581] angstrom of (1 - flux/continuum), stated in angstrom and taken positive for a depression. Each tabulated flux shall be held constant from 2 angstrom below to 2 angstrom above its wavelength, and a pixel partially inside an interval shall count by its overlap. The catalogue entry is 1.2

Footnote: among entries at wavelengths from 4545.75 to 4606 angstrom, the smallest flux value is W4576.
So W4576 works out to 5.69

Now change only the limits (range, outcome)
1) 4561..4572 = 5.72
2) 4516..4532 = 5.6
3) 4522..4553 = 5.51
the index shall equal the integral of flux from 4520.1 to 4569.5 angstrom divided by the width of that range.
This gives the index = 6.22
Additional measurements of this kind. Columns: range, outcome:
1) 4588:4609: 6.21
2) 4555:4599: 6.33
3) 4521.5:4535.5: 5.97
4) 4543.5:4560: 6.42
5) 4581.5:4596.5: 6.54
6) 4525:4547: 6.17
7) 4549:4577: 6.21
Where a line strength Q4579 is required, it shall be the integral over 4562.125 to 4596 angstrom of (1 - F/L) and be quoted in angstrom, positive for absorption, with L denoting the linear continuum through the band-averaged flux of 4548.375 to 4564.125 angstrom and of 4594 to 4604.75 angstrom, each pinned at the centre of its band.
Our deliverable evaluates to -2.29 angstrom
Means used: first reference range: 6.04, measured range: 6.38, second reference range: 5.91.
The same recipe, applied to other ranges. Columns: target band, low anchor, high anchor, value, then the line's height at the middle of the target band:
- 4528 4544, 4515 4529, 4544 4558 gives 0.8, 6.28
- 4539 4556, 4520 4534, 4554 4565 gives -0.7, 6.16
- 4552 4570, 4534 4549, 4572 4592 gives 0.4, 6.39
